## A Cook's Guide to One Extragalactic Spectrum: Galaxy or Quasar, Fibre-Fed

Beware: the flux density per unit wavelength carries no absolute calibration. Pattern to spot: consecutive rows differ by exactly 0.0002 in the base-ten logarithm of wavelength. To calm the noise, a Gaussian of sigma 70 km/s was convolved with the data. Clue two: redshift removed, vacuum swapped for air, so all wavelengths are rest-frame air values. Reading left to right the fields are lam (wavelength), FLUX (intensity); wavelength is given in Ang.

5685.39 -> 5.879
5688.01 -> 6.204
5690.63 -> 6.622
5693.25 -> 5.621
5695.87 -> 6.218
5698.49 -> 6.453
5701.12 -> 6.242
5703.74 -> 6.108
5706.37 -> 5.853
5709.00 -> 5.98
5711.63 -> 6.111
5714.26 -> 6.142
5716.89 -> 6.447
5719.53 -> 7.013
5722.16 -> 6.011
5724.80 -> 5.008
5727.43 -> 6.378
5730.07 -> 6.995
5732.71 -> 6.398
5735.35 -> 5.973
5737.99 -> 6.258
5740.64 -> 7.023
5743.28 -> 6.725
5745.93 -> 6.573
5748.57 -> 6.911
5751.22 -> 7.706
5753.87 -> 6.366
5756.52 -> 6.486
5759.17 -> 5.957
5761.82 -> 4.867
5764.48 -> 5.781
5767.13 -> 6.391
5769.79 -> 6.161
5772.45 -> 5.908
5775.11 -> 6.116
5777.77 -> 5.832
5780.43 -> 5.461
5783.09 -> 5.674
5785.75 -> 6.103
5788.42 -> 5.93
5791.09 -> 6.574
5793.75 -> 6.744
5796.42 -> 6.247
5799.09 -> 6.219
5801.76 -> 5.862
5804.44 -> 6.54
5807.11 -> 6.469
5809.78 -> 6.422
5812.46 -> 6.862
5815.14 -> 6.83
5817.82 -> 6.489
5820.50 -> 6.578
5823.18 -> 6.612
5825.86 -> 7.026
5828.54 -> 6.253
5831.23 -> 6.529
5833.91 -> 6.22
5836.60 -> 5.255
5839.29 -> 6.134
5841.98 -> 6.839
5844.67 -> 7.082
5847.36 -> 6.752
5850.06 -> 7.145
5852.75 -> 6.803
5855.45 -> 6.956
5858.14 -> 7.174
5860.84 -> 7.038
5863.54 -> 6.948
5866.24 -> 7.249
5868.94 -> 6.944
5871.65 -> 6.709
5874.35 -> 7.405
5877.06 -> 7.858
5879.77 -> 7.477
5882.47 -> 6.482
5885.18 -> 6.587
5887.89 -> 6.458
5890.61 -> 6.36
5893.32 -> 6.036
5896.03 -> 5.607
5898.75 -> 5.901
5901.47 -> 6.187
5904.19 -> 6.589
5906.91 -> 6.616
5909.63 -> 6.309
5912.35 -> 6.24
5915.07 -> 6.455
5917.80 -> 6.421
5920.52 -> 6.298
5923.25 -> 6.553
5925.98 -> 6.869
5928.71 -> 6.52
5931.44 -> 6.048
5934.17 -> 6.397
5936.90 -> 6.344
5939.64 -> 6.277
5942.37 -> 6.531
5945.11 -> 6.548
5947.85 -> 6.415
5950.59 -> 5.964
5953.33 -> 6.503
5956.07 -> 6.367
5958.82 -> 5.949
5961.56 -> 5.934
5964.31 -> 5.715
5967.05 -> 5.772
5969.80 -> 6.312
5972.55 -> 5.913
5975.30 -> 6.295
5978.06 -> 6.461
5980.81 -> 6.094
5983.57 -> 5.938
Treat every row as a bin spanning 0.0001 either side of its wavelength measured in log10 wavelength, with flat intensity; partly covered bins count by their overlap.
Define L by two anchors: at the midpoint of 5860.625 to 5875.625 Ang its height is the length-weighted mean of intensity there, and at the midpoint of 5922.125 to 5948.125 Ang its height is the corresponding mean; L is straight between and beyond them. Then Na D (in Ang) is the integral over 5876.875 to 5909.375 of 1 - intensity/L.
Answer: 1.76 Ang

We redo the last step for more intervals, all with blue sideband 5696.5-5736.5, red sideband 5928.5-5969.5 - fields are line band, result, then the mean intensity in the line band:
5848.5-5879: -4.4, 7.11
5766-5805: 0.6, 6.11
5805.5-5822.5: -1.1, 6.61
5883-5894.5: -0.3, 6.37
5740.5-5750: -0.9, 6.79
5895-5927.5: -0.7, 6.34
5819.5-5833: -0.8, 6.59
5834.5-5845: -0.1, 6.24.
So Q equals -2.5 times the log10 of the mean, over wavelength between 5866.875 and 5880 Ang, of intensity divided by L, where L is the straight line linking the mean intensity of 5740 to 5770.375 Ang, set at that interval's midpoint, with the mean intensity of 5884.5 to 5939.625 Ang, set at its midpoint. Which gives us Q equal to -0.14 mag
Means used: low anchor 6.4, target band 7.26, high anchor 6.33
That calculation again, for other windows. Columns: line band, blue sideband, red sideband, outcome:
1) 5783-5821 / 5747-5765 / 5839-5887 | 0.038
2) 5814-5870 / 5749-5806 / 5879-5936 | -0.073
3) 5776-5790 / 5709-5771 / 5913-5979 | 0.089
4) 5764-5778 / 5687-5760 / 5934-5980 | 0.046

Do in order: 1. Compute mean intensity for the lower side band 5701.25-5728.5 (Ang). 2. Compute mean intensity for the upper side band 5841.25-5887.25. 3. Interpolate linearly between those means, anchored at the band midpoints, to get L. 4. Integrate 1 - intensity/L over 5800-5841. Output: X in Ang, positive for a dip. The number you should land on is 2.1 Ang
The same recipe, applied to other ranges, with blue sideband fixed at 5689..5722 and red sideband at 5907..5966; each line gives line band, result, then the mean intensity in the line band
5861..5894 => -3.2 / 6.9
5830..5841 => 0.4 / 6.06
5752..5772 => 0.7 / 6.04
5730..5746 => -0.7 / 6.53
